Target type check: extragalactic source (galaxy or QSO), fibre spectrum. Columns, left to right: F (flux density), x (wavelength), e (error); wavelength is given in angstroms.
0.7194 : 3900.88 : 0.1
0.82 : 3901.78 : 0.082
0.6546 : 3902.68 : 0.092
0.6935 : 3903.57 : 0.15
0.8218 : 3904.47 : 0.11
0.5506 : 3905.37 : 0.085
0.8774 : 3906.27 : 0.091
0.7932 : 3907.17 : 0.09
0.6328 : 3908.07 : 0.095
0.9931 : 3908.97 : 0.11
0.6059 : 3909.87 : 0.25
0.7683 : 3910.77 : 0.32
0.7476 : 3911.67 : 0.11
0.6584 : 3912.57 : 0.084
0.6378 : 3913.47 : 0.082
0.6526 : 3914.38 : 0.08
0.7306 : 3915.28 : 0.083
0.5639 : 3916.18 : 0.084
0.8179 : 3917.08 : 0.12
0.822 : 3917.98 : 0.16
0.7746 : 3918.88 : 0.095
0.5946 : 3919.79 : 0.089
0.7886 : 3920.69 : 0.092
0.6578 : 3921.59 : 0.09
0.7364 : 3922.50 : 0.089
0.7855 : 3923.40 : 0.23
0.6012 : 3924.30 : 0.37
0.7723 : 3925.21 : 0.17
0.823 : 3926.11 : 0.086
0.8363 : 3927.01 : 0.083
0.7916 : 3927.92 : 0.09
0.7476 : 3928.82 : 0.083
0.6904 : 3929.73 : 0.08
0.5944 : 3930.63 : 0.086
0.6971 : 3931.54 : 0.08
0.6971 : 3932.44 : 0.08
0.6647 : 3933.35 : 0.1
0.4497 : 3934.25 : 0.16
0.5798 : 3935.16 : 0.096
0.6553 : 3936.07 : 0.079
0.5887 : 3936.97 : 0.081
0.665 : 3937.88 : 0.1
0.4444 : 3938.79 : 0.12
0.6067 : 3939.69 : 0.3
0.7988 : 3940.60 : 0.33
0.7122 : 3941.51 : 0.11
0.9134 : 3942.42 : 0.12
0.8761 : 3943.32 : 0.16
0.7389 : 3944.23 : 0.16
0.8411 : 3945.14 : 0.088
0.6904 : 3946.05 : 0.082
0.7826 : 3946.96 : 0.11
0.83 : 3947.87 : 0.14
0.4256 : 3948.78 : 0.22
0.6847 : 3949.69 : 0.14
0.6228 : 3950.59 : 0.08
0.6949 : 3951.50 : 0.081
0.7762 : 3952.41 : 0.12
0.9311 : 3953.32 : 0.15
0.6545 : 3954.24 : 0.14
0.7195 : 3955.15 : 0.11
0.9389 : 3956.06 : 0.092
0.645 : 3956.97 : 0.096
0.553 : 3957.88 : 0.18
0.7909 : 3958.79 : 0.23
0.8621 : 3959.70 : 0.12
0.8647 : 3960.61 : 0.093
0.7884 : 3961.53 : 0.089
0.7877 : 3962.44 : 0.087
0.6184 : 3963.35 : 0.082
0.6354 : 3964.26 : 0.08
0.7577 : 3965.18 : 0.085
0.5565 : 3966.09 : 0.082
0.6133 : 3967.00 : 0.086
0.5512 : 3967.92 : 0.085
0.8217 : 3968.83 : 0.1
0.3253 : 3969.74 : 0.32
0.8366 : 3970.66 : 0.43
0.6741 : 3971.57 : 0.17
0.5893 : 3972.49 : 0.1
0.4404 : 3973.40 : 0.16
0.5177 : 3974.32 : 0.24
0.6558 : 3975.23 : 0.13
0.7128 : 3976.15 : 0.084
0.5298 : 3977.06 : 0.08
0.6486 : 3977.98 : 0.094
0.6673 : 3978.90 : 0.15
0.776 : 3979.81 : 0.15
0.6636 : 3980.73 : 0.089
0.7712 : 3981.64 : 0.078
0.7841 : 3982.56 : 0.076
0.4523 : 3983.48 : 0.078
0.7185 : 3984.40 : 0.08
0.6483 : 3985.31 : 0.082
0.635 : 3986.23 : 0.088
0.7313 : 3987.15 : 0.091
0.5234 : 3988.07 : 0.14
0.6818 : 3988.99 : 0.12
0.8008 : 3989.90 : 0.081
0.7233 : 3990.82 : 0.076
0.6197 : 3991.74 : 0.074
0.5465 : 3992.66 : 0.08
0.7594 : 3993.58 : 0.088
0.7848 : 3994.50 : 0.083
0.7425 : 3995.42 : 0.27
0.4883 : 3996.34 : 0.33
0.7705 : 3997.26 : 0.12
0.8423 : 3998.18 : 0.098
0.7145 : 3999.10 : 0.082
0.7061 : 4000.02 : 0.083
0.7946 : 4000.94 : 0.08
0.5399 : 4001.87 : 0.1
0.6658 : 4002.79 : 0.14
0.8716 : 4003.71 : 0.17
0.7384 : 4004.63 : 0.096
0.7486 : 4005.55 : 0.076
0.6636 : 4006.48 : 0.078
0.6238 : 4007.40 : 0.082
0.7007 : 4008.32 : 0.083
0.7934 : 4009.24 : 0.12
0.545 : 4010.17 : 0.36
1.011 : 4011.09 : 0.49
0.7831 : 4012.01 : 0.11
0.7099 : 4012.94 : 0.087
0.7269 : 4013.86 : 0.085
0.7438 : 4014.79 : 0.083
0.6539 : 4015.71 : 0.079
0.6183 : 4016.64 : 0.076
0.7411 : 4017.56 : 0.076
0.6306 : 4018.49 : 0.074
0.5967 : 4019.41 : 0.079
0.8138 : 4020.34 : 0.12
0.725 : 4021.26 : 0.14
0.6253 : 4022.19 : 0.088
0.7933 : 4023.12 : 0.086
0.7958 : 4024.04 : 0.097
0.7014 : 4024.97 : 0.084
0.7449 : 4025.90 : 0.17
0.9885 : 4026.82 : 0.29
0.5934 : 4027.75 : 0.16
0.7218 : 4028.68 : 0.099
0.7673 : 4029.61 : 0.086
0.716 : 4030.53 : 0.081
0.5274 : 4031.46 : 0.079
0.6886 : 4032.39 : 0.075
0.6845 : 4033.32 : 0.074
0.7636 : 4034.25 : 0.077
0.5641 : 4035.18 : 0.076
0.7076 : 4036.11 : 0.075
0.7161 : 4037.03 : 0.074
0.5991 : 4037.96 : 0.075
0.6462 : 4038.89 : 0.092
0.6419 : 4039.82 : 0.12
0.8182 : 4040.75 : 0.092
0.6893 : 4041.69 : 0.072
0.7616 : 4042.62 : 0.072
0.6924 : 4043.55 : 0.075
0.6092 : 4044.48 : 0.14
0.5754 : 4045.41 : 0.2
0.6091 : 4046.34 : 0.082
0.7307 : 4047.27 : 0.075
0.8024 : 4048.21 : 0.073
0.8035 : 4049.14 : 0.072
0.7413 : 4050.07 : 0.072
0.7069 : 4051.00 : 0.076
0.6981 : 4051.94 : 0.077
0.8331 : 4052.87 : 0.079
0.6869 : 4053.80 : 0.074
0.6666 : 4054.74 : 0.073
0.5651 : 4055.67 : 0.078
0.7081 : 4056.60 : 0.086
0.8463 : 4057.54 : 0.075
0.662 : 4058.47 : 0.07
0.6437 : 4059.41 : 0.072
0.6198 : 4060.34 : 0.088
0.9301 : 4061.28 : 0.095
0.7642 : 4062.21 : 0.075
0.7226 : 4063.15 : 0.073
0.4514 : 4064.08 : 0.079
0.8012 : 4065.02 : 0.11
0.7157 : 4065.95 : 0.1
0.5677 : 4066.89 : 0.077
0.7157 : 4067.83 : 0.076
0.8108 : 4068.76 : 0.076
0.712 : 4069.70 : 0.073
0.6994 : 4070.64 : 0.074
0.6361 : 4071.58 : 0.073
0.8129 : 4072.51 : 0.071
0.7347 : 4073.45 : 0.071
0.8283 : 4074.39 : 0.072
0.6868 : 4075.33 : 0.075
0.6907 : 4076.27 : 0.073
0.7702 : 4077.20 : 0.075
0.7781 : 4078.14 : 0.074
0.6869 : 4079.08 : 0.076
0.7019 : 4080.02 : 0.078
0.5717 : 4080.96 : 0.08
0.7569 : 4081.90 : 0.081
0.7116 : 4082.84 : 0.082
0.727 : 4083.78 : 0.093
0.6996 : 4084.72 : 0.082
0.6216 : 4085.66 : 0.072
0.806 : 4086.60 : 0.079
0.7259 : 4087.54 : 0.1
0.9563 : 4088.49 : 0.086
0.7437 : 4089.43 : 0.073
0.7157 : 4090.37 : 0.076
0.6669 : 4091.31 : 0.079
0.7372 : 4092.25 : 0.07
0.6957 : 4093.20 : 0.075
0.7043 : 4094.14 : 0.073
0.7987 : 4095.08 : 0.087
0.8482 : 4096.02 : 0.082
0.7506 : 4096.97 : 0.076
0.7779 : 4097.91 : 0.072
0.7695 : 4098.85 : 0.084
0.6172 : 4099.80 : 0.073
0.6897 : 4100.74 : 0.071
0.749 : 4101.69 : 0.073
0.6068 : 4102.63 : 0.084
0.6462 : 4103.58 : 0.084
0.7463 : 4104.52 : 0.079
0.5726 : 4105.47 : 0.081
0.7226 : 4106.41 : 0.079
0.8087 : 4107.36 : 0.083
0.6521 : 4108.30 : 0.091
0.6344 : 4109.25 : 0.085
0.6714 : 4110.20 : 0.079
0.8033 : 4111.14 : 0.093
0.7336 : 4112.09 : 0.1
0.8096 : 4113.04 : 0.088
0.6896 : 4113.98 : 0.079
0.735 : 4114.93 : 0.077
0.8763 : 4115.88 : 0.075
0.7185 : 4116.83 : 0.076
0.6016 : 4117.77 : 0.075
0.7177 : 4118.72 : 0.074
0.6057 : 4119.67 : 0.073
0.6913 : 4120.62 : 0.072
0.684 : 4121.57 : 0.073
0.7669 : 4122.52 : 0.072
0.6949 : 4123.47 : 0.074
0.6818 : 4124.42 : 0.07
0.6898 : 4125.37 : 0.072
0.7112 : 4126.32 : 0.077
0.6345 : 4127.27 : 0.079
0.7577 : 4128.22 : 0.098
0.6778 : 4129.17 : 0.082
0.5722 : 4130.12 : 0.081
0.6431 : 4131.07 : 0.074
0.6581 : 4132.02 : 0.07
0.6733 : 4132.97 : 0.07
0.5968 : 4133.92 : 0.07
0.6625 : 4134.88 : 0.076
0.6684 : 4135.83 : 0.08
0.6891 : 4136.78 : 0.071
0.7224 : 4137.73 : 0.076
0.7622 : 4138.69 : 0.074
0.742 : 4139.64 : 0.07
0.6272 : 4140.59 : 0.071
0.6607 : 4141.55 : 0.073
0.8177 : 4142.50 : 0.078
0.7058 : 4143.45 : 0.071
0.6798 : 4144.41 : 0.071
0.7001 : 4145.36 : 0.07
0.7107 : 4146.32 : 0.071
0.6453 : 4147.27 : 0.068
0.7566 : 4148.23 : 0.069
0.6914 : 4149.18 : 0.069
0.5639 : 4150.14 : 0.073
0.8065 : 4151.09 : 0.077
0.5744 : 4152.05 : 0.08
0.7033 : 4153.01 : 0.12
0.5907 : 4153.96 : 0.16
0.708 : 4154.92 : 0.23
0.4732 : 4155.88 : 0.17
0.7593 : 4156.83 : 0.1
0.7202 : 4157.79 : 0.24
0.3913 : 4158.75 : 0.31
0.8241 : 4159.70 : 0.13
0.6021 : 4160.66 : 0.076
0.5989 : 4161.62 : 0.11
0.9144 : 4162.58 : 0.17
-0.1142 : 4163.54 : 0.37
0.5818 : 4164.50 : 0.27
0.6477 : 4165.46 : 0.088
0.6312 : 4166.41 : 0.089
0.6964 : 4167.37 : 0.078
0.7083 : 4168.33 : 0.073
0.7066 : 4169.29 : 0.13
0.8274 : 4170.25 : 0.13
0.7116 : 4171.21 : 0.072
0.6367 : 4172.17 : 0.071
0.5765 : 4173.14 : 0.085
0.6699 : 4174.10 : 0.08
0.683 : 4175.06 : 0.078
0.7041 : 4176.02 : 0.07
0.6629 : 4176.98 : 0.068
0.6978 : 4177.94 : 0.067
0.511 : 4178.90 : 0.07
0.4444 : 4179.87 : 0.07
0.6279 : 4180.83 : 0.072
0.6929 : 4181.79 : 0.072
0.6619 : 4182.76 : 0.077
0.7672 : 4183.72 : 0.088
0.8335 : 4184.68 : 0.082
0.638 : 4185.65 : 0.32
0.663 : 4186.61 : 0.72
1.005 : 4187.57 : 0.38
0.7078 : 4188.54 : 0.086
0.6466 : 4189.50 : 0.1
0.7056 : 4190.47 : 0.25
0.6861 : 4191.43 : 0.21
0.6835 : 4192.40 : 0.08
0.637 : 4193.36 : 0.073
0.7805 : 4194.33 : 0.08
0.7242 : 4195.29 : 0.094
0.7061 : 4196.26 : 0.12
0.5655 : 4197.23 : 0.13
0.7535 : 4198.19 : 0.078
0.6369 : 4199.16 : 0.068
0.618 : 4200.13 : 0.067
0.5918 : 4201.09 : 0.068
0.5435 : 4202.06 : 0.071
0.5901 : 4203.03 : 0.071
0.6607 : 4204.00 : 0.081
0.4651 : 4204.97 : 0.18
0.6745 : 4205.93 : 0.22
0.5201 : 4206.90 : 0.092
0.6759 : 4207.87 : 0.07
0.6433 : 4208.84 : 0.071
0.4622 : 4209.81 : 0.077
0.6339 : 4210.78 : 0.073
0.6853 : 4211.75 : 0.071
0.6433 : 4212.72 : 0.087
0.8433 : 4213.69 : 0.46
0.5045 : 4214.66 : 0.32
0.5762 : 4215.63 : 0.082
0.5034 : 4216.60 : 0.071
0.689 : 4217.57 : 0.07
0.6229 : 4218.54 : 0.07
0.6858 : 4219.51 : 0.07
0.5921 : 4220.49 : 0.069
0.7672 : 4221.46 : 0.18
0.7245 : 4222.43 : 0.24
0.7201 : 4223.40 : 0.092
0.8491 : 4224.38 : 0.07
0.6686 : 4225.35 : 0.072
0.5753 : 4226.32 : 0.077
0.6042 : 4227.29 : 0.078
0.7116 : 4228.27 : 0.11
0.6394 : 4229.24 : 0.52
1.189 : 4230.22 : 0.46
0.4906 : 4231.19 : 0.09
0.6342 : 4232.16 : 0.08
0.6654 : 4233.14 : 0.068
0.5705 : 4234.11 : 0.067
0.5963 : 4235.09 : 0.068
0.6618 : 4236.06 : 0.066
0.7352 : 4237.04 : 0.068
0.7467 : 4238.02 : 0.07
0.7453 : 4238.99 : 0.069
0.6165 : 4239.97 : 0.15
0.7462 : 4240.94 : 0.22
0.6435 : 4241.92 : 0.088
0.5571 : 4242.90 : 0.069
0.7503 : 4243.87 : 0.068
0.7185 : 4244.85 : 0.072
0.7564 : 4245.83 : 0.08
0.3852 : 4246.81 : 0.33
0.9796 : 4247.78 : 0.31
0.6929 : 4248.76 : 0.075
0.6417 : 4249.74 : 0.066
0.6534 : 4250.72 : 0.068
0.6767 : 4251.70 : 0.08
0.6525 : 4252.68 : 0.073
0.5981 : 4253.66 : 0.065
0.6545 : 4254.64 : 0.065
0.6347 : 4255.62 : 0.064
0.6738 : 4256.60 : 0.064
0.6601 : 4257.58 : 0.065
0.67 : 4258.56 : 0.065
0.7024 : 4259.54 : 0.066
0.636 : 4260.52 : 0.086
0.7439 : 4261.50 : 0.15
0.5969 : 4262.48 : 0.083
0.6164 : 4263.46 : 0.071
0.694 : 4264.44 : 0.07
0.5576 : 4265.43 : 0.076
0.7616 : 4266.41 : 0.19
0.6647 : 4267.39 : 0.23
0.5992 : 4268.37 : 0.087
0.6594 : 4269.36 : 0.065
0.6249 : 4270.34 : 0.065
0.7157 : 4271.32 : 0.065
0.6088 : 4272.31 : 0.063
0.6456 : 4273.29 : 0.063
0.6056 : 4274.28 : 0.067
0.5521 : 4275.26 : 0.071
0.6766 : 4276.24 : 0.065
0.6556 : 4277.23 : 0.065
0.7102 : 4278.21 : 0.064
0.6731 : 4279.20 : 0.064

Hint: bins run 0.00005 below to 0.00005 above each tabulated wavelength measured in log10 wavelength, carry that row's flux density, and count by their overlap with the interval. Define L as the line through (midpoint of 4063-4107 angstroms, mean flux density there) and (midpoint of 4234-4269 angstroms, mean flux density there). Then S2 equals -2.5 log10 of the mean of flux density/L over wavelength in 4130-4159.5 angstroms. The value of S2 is 0.05 mag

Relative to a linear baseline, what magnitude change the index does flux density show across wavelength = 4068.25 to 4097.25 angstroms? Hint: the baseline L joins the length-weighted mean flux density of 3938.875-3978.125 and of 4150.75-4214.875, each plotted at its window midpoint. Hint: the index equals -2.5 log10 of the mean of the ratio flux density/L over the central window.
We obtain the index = -0.100 mag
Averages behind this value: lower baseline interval 0.696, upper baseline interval 0.65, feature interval 0.735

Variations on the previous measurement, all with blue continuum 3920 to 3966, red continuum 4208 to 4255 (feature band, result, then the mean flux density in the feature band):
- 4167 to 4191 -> -0.016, 0.687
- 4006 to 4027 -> -0.032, 0.724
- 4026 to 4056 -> 0.000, 0.699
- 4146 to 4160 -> 0.036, 0.659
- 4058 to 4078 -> -0.031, 0.715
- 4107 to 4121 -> -0.044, 0.716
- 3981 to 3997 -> 0.054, 0.673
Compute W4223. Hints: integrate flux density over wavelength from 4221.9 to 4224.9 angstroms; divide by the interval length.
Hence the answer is 0.763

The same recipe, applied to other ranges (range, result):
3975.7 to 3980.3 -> 0.667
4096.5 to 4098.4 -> 0.767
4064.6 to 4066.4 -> 0.76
